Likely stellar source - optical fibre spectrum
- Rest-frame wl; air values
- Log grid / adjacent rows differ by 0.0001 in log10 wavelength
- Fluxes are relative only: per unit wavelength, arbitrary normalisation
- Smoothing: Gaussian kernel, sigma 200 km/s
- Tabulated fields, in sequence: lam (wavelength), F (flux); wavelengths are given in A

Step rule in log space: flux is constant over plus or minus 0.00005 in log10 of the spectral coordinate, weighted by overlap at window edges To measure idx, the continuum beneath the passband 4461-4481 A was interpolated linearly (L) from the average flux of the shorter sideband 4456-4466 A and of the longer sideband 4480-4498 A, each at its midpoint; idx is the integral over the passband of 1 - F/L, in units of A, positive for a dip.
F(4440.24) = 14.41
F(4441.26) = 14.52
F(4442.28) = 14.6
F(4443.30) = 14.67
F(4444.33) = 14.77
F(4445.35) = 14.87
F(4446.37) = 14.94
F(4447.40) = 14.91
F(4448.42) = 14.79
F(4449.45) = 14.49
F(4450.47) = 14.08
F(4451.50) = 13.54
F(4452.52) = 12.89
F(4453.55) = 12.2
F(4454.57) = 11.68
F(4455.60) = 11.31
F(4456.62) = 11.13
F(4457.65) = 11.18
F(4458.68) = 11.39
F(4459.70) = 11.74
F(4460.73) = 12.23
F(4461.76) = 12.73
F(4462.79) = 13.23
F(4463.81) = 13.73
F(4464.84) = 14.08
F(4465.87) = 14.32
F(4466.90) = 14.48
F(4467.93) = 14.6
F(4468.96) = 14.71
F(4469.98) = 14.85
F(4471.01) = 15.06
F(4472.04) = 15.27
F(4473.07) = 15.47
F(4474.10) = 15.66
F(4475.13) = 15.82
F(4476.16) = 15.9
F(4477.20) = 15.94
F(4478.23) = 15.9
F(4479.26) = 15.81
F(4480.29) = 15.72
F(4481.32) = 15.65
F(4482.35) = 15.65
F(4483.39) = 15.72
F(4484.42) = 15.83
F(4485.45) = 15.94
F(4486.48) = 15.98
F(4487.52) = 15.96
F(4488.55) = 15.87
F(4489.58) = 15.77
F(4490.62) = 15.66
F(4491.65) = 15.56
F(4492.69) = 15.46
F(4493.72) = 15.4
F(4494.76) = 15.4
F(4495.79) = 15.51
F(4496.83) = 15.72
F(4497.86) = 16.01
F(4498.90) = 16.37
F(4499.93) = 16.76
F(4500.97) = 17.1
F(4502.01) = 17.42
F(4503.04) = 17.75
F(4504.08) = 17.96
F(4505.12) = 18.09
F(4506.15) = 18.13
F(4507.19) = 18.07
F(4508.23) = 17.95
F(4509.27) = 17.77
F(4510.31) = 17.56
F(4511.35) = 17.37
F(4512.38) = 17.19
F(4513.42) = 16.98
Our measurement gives -1.8 A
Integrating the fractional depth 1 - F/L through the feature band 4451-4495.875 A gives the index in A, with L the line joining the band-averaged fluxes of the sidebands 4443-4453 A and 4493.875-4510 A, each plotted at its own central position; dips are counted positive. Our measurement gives 3.4 A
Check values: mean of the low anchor 14.4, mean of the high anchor 17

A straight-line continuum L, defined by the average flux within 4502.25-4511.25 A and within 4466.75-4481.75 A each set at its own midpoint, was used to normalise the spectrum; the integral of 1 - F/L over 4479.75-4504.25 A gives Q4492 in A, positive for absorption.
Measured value 1.0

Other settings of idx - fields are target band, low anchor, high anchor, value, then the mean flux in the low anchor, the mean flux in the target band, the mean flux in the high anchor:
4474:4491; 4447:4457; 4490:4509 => -0.5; 13.1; 15.8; 16.7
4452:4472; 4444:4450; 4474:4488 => 2.9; 14.8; 13.1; 15.8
